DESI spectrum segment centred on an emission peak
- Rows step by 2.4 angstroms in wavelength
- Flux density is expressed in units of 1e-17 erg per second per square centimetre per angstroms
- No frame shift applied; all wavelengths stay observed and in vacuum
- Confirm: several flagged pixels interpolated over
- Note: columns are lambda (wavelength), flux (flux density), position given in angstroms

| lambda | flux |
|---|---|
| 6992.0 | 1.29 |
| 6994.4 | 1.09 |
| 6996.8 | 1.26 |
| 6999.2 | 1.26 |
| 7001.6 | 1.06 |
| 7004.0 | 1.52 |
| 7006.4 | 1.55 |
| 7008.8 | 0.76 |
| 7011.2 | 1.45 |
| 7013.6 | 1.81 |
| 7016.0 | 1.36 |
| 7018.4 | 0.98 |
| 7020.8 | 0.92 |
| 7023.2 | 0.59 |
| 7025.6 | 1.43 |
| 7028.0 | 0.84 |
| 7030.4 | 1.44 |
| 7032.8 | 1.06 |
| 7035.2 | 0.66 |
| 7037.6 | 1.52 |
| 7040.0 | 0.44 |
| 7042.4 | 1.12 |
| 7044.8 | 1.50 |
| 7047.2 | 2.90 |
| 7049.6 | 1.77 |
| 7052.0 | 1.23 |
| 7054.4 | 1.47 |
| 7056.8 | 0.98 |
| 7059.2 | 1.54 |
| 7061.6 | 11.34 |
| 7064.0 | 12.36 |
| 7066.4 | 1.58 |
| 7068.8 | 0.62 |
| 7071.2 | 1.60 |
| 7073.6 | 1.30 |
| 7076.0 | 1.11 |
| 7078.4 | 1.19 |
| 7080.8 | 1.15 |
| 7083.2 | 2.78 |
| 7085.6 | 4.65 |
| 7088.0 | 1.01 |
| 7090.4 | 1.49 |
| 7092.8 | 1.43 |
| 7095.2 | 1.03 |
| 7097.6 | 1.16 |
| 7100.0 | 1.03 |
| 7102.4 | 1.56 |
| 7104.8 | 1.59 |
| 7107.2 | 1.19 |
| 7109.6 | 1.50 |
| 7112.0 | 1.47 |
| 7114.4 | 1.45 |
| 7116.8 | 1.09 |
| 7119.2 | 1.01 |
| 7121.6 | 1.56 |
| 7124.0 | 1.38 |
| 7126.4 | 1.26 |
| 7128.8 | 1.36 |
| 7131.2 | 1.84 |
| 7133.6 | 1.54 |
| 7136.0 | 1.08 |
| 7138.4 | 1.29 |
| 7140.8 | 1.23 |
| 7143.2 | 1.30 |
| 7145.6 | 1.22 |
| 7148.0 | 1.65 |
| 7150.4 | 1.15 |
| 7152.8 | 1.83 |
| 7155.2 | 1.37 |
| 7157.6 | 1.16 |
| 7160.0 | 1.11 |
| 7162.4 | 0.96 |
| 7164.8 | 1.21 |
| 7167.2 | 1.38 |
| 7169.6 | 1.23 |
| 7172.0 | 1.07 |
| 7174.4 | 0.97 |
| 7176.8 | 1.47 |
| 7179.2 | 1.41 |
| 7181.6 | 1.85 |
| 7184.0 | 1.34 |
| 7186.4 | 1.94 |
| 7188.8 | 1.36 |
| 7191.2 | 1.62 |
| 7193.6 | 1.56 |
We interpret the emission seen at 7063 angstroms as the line Halpha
